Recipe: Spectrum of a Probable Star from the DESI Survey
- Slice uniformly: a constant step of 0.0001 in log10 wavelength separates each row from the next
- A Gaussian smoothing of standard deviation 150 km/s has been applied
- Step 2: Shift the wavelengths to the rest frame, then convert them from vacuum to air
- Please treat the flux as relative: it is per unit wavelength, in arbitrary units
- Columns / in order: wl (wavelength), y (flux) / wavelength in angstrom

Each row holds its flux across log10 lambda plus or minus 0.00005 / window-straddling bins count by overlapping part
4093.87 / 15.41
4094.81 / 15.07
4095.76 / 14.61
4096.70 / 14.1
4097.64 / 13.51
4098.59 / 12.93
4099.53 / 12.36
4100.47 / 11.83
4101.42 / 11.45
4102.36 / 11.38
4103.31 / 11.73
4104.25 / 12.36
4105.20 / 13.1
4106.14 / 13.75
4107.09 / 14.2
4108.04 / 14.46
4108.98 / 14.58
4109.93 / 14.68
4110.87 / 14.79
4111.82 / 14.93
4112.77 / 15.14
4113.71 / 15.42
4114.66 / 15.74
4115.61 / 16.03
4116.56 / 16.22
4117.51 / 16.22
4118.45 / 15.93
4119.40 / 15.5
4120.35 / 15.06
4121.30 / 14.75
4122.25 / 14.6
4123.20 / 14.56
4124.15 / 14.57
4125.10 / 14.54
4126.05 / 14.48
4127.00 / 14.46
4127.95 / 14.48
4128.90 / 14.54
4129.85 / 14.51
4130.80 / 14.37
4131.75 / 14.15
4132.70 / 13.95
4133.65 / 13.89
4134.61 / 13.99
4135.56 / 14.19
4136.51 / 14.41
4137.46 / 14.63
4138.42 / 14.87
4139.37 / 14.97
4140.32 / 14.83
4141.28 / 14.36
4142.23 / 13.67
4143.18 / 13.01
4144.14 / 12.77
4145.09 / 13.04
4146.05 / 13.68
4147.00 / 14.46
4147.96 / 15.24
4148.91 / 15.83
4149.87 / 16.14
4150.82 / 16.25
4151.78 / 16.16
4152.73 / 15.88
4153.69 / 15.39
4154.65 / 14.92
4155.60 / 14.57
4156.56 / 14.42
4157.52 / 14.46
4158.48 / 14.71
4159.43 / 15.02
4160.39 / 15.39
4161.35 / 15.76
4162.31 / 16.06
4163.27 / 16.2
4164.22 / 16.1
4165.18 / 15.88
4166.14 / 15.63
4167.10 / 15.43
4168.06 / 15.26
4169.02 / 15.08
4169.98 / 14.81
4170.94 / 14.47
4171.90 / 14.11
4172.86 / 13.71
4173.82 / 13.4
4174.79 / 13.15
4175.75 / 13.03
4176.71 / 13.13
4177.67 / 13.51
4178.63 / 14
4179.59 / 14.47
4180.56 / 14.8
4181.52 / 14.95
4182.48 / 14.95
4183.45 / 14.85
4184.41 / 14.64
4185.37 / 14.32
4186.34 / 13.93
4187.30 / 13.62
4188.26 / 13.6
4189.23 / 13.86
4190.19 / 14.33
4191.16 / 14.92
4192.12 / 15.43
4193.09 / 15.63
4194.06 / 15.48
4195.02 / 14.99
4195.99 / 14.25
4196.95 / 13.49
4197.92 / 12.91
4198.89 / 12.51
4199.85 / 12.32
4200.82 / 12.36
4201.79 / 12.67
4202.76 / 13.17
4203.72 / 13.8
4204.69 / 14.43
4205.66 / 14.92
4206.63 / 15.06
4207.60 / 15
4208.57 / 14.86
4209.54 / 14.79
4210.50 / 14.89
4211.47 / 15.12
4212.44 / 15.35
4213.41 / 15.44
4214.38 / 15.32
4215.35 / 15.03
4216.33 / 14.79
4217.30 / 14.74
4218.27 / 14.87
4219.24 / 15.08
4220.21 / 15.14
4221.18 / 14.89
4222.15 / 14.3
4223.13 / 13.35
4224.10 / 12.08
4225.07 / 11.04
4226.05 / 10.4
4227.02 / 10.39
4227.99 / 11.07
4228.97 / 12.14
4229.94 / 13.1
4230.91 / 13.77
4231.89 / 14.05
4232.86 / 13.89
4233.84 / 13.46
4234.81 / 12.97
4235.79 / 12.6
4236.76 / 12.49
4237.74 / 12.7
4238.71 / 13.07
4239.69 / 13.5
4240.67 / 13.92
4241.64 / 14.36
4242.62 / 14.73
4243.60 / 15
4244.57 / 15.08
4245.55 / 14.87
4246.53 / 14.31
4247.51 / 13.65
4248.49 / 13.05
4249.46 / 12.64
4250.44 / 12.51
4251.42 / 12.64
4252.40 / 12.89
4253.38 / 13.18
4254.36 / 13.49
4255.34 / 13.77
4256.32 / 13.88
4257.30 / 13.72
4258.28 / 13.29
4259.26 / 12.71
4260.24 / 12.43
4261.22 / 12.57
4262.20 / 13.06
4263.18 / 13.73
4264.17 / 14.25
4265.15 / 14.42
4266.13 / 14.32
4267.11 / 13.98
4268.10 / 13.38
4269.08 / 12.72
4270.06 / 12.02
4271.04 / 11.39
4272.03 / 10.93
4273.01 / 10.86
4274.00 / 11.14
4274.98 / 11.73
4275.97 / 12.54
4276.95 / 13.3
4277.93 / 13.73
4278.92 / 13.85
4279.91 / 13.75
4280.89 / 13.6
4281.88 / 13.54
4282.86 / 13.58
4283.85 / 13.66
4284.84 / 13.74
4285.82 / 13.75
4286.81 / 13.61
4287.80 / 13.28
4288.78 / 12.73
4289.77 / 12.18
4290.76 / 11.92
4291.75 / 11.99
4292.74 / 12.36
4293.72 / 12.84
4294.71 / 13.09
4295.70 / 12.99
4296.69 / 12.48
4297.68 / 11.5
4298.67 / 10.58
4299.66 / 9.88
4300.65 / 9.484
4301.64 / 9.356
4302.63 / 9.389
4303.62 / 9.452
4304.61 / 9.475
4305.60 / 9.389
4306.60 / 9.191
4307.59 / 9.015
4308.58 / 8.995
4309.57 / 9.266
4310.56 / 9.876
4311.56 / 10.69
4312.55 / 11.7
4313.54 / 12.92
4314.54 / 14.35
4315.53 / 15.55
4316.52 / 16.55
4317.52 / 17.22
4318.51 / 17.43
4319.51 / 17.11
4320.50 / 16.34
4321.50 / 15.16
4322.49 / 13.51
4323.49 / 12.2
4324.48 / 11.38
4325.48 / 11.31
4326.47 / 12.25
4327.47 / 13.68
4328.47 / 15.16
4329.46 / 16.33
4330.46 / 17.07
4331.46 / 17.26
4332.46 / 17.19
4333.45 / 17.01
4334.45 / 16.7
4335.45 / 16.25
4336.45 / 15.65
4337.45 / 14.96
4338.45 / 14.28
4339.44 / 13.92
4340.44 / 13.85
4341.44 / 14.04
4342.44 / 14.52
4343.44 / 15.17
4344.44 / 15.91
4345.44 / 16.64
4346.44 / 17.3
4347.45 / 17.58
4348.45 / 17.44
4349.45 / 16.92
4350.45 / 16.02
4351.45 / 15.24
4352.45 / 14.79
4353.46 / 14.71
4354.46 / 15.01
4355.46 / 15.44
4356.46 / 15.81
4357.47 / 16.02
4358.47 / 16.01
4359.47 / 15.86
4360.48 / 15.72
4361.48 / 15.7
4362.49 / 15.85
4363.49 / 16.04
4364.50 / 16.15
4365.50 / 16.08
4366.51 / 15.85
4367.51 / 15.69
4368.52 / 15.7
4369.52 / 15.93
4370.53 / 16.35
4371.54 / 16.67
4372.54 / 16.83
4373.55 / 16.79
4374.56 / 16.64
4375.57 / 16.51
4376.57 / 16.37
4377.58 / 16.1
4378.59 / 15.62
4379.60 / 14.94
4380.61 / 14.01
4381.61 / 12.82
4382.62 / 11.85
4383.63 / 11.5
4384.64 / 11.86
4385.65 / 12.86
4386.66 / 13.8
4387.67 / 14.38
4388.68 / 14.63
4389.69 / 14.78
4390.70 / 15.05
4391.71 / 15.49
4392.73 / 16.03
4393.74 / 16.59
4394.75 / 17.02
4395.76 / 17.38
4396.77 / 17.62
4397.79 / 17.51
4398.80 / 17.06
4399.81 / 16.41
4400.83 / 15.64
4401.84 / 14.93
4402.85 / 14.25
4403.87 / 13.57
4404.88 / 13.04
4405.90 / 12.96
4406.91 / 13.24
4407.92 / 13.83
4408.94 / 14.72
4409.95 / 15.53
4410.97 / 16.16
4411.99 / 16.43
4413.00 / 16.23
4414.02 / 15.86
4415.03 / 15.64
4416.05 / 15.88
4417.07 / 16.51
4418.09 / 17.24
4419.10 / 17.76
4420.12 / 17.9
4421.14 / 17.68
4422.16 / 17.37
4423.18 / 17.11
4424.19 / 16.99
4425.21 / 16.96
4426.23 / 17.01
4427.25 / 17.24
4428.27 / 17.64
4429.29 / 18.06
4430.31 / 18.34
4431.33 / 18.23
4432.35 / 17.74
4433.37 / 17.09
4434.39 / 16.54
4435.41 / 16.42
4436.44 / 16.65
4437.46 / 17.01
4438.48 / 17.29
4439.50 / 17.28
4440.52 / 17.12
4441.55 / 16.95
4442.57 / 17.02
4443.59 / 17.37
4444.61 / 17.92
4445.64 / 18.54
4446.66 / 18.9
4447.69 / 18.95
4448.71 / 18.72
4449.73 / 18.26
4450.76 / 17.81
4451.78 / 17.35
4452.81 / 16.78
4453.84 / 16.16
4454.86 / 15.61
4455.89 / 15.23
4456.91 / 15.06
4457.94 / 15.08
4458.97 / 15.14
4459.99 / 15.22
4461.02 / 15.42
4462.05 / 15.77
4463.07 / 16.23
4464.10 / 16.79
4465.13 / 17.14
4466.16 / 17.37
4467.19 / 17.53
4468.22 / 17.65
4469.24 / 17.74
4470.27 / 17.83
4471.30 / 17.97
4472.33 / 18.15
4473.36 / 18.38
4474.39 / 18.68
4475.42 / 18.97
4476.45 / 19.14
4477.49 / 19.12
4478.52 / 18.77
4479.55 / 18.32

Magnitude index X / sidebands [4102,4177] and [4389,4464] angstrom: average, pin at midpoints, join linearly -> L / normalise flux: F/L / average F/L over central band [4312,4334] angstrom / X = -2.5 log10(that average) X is 0.06 mag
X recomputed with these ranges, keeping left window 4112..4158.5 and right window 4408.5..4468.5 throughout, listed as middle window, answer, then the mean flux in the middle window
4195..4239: 0.126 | 13.7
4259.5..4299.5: 0.227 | 12.8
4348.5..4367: 0.038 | 15.8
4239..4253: 0.132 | 13.8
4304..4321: 0.259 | 12.6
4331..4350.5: 0.020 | 15.9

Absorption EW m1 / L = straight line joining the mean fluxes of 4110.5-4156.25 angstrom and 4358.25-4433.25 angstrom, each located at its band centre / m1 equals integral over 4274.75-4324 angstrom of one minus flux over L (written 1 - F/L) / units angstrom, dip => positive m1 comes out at 9.3 angstrom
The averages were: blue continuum 14.8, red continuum 15.8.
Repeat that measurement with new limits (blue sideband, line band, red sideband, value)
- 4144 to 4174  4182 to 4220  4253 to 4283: -0.35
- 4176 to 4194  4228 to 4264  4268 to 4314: -1.49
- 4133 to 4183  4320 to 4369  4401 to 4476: 1.95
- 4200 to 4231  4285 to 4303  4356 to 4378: 3.72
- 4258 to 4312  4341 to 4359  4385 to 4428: -2.25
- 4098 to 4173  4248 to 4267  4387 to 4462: 2.55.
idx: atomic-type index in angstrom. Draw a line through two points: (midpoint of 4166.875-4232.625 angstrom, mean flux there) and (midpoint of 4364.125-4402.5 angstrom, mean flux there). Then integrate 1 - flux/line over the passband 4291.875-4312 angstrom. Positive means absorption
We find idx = 5.9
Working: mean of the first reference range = 14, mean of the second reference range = 15.5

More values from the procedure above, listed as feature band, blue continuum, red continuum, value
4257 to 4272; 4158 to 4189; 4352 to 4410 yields 1.8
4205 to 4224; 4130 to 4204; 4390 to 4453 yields 0.0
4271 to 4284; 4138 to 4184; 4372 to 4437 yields 2.2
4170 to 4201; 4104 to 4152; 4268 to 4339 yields 0.1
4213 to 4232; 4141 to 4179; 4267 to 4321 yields 0.1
